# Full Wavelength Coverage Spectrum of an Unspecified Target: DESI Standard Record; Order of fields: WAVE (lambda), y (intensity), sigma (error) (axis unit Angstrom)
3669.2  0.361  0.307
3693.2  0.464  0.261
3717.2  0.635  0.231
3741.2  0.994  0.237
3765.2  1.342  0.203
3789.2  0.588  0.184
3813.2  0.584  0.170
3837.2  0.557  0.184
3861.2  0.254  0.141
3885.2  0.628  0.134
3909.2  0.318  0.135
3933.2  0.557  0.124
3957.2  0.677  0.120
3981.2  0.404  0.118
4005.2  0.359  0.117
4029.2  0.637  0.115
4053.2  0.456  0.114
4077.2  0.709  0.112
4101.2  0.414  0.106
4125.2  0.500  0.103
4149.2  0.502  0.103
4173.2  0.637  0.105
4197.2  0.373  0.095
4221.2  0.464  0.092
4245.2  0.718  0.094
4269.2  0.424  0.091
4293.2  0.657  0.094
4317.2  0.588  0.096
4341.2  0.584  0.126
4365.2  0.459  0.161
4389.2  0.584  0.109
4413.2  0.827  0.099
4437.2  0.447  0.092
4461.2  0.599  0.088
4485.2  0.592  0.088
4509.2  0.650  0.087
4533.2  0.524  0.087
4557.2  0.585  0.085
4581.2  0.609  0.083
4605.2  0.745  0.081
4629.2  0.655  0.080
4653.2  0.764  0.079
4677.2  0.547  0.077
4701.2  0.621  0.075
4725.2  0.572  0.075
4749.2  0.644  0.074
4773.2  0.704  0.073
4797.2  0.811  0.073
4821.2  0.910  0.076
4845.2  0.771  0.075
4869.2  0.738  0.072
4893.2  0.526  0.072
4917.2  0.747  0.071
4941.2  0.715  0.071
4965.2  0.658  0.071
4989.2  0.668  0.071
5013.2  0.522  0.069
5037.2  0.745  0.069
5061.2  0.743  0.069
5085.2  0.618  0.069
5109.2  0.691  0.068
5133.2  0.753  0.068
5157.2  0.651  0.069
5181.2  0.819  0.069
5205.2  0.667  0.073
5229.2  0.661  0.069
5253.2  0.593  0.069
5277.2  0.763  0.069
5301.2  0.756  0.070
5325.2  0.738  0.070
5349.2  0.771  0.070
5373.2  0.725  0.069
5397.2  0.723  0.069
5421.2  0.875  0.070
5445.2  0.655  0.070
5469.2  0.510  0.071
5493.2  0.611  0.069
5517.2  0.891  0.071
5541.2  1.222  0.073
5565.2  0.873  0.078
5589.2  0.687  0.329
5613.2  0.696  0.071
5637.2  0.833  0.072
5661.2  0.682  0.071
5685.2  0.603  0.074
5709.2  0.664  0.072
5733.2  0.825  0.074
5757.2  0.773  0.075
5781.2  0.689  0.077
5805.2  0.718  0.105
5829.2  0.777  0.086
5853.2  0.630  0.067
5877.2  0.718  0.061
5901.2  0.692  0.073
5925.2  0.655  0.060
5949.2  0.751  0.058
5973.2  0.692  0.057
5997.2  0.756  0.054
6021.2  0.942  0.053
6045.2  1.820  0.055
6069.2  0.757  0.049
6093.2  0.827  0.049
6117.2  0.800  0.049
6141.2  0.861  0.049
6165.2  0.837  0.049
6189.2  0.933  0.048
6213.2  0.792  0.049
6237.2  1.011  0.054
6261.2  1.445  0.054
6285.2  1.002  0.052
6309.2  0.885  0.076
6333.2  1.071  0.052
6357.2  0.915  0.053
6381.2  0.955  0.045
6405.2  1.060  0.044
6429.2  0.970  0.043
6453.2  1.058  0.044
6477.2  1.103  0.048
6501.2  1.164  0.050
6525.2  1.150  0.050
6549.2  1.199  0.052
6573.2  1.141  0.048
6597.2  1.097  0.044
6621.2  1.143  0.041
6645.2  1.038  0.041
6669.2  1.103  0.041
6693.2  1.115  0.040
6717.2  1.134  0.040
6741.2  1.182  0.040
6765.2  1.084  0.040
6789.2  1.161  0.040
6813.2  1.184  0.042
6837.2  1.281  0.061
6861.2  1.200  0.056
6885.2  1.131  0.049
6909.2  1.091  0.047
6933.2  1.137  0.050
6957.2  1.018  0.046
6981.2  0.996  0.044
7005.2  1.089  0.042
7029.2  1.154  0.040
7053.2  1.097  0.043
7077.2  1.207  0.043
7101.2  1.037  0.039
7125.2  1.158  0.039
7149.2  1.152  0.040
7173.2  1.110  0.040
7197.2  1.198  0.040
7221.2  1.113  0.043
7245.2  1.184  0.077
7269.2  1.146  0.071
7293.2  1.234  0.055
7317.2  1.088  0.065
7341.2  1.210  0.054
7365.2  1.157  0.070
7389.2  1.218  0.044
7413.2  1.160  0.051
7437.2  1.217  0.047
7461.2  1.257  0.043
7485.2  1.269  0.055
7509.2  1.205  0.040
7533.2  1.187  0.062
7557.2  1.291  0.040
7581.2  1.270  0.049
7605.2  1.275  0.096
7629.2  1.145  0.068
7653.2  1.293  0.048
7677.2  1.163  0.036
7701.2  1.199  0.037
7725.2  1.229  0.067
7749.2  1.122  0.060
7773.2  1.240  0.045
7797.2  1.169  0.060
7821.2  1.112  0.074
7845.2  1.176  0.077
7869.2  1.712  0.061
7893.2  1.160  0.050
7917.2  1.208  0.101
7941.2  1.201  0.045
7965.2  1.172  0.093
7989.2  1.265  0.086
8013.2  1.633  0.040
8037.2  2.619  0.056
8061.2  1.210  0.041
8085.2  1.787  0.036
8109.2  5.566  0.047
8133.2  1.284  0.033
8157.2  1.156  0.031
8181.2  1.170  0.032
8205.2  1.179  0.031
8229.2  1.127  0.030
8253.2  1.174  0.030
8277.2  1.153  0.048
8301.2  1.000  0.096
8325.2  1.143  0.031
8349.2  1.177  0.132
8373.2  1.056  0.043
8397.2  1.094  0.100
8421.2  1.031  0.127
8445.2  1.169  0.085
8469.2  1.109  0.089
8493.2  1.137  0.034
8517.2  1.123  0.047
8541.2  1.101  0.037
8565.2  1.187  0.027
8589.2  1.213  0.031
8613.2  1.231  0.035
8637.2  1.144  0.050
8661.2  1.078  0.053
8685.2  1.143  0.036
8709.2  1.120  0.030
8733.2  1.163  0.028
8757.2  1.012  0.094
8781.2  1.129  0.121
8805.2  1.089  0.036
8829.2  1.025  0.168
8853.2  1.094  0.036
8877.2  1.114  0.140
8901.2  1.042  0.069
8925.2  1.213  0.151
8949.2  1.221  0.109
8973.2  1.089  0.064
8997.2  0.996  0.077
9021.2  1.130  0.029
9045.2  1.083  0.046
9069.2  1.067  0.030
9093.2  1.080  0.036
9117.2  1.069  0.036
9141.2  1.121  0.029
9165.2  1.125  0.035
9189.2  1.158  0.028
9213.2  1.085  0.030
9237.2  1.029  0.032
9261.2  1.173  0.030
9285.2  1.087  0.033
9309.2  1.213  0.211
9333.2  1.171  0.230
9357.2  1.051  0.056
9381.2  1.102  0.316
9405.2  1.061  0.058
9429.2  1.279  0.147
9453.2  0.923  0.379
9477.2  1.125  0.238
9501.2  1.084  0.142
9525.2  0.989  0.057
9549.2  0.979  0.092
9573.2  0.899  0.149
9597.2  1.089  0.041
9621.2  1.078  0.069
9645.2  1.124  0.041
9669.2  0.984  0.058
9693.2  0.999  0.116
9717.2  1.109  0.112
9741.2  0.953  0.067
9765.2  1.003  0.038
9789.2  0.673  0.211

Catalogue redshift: 0.620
